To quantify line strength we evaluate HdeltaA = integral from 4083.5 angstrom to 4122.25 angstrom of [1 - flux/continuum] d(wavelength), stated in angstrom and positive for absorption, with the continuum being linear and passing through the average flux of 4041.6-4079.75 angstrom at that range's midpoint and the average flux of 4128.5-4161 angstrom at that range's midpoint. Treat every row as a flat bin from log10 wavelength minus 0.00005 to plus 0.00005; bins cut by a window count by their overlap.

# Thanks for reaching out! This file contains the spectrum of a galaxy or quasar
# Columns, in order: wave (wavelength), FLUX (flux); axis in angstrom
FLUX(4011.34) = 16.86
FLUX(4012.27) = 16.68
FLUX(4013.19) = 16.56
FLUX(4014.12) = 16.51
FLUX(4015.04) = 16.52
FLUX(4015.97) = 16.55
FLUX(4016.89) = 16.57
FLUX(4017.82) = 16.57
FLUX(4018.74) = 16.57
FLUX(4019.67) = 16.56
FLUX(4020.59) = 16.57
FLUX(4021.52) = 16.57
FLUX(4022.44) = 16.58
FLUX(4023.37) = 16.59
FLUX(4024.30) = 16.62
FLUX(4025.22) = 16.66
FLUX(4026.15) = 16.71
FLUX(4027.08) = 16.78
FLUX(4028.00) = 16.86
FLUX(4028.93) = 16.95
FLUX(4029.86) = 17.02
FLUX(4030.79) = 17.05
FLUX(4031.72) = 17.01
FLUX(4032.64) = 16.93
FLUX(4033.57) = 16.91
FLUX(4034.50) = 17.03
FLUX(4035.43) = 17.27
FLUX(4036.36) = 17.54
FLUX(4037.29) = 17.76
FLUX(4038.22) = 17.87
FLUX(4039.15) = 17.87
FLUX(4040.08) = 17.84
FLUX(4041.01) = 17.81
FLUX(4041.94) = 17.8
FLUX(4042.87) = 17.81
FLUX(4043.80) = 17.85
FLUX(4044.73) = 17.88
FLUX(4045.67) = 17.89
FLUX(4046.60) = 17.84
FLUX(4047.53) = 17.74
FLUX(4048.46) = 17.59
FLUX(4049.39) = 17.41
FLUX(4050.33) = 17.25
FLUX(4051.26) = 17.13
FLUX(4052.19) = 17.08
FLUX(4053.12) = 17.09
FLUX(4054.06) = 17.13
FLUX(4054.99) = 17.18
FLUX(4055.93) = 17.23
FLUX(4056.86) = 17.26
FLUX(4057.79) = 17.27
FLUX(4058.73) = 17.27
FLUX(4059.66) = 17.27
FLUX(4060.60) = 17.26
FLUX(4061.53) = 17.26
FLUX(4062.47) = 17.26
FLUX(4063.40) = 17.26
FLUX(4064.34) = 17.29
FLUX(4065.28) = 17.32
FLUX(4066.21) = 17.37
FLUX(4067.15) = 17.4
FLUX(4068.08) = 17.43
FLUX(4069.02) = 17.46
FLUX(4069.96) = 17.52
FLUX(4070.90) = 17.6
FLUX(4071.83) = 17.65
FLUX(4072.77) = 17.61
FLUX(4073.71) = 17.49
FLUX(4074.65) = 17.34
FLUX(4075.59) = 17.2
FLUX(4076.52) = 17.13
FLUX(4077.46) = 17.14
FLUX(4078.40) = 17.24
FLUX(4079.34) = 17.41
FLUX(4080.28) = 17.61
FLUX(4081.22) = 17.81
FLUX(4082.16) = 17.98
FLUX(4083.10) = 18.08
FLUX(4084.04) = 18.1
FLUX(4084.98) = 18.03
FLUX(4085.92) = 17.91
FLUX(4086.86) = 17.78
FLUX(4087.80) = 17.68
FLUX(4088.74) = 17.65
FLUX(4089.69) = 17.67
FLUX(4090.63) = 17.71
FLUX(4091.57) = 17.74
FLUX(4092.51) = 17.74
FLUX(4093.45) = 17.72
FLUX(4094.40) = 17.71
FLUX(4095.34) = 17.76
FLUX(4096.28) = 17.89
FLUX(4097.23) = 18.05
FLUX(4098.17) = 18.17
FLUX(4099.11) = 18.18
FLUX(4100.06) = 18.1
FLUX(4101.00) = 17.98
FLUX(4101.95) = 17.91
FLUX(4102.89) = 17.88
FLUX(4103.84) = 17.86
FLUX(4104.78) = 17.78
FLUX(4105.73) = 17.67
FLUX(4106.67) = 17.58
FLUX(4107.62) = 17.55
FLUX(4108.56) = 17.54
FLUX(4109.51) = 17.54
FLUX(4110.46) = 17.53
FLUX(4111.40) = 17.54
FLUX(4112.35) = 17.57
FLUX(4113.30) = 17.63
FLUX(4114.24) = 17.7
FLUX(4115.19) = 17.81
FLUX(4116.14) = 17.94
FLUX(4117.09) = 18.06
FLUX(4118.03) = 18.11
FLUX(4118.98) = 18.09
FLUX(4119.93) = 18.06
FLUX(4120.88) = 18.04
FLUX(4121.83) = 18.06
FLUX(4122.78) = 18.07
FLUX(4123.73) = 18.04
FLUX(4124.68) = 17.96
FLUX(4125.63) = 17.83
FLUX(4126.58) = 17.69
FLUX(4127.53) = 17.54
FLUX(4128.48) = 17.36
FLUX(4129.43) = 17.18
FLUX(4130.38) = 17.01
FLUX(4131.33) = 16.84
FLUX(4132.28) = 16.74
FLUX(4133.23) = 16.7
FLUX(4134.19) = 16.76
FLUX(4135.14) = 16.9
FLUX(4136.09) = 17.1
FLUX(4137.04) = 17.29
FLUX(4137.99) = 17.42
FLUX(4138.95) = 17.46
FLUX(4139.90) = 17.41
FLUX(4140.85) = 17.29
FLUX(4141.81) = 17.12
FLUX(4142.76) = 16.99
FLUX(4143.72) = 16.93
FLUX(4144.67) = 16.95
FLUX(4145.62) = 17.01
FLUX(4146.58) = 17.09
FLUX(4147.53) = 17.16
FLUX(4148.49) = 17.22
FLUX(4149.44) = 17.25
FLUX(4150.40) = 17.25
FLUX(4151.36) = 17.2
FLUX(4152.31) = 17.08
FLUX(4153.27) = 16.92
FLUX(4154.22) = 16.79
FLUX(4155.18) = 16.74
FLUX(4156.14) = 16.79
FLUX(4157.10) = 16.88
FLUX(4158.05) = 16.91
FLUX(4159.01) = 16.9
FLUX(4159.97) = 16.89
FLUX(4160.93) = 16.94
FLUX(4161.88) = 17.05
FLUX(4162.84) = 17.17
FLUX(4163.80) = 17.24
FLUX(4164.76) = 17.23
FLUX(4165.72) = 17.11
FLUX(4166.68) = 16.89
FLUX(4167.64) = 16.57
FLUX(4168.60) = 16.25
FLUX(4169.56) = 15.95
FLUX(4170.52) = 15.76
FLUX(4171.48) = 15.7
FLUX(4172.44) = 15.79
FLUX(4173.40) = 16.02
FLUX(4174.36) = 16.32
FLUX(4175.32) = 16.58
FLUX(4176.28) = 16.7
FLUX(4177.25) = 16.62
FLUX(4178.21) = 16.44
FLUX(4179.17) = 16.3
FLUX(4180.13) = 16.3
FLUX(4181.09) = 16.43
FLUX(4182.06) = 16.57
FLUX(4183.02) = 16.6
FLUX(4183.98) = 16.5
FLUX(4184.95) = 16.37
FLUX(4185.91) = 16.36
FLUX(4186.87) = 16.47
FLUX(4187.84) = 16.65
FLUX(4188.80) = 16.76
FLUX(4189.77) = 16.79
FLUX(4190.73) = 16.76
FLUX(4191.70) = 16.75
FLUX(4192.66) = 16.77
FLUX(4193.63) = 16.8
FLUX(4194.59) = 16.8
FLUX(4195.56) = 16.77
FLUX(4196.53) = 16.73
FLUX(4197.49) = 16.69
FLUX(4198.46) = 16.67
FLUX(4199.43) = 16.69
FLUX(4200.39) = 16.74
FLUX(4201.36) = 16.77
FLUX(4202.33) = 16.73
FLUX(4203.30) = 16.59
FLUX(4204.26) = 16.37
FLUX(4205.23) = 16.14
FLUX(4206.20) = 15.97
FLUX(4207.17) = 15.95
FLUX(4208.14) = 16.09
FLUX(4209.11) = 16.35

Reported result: -1.4 angstrom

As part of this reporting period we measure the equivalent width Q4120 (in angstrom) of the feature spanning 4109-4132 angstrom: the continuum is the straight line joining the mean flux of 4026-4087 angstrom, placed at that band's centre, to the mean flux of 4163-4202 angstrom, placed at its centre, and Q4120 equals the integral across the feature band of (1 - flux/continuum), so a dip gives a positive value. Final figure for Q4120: -1.0 angstrom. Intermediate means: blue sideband 17.4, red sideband 16.6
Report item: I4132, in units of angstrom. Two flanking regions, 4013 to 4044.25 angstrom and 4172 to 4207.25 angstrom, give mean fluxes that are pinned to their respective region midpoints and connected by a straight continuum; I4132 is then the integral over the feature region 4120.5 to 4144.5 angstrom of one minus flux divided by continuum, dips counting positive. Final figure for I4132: -0.9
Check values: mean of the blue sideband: 17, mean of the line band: 17.3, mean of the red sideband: 16.5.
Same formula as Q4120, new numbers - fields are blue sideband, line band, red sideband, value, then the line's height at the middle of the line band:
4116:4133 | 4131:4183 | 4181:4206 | 1.1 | 17.2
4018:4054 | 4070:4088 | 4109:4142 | -0.3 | 17.4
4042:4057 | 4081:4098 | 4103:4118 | -0.2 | 17.6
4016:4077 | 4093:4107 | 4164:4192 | -0.8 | 16.9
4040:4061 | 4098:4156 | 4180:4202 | -1.5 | 17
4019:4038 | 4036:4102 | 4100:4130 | -1.1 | 17.3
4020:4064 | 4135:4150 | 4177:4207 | -0.3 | 16.8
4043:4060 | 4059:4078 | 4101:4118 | 0.2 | 17.5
